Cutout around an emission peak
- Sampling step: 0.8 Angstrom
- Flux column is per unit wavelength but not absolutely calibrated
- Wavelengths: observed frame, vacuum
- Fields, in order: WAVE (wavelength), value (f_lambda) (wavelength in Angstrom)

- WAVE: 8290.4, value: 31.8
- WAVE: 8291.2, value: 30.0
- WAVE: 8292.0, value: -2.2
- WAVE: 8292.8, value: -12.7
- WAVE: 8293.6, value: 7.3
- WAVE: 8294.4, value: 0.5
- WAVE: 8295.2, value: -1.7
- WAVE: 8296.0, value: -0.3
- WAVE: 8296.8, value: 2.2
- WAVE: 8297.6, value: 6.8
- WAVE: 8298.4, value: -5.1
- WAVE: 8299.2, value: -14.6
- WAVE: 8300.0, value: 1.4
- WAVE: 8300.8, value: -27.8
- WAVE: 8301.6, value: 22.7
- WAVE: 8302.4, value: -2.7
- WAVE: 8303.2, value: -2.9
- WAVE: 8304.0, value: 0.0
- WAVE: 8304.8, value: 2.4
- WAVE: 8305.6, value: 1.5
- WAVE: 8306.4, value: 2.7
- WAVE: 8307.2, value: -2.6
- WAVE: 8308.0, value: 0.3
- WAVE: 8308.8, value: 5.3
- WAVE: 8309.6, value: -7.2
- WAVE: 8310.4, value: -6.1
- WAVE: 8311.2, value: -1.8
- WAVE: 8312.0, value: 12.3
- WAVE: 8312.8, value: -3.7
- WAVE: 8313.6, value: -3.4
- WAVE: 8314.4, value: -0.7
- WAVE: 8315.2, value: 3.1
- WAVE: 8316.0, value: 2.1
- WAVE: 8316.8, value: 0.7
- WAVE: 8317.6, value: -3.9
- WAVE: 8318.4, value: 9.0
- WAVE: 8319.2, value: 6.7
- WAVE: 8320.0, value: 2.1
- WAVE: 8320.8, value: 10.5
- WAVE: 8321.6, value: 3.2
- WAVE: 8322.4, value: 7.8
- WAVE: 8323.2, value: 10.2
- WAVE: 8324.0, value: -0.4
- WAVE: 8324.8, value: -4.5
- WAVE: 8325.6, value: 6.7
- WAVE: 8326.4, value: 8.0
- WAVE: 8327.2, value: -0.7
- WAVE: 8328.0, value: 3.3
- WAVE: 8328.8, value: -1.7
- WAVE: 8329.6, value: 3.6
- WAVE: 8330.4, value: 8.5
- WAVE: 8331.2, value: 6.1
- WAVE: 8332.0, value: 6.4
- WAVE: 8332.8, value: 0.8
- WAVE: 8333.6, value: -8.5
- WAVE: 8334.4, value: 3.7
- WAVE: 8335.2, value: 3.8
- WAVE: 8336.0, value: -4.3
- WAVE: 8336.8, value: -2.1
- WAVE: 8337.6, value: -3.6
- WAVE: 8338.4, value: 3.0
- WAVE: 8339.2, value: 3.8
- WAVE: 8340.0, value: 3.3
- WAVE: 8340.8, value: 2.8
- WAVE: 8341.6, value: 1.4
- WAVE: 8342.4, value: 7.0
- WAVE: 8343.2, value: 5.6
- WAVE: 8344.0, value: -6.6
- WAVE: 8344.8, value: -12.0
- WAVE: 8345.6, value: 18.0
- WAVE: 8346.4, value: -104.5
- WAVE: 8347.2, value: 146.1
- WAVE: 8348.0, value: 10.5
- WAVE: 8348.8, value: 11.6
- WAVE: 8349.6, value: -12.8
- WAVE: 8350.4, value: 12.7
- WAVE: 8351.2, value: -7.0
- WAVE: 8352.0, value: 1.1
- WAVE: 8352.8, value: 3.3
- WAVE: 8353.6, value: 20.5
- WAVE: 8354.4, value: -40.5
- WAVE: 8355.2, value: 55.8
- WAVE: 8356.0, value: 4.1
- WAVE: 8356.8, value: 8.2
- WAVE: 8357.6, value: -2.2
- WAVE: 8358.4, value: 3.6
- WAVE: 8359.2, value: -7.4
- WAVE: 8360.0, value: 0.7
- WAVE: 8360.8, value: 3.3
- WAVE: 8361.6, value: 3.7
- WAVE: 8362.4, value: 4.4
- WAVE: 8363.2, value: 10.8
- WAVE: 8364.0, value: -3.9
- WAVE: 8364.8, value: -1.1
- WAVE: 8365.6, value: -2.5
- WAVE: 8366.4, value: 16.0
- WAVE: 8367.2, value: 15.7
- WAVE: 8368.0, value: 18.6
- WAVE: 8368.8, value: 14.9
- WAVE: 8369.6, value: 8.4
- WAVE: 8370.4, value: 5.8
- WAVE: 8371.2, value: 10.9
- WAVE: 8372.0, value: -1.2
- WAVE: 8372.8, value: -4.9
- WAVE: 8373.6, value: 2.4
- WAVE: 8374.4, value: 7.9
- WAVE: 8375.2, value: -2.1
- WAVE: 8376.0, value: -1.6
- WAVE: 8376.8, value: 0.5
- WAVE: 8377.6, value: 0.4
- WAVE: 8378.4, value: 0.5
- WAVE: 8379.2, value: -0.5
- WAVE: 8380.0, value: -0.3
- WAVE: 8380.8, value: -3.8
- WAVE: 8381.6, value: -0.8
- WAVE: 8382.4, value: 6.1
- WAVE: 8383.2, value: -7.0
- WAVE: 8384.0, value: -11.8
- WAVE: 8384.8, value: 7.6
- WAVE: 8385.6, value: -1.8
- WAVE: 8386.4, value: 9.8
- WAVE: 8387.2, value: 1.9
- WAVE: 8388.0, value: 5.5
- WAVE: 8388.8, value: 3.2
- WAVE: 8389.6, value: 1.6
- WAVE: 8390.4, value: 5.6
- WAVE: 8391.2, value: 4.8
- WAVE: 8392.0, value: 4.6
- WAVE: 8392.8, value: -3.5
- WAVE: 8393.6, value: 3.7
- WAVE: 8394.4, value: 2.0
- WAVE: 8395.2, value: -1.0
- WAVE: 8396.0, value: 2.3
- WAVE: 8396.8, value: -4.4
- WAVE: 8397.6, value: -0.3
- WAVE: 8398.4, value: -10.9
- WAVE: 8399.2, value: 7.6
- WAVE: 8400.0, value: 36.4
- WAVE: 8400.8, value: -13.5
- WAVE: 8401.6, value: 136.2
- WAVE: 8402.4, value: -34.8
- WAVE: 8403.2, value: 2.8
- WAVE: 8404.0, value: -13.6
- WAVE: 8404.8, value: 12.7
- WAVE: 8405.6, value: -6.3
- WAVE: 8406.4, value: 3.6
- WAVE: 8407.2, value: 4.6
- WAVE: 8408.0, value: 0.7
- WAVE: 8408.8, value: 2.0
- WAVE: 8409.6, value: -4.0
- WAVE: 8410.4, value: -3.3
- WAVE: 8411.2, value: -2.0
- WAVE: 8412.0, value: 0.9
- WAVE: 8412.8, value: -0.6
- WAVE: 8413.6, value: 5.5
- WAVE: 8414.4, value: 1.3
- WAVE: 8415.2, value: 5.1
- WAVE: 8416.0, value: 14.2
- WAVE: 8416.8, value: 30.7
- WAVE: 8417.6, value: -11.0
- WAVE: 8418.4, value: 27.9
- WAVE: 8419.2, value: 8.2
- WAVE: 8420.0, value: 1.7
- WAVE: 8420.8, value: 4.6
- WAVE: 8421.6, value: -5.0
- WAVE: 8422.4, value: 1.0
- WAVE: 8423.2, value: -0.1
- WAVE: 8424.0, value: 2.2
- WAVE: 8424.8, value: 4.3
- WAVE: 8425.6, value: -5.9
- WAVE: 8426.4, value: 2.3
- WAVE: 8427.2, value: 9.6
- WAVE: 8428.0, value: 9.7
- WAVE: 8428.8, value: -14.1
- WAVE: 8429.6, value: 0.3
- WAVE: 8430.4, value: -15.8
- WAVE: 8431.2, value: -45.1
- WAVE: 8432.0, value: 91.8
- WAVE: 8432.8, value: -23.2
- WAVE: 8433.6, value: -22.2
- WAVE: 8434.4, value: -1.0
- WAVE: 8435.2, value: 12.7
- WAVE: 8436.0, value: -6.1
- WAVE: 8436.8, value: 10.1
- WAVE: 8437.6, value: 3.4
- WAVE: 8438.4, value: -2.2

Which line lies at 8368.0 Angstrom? [S II]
